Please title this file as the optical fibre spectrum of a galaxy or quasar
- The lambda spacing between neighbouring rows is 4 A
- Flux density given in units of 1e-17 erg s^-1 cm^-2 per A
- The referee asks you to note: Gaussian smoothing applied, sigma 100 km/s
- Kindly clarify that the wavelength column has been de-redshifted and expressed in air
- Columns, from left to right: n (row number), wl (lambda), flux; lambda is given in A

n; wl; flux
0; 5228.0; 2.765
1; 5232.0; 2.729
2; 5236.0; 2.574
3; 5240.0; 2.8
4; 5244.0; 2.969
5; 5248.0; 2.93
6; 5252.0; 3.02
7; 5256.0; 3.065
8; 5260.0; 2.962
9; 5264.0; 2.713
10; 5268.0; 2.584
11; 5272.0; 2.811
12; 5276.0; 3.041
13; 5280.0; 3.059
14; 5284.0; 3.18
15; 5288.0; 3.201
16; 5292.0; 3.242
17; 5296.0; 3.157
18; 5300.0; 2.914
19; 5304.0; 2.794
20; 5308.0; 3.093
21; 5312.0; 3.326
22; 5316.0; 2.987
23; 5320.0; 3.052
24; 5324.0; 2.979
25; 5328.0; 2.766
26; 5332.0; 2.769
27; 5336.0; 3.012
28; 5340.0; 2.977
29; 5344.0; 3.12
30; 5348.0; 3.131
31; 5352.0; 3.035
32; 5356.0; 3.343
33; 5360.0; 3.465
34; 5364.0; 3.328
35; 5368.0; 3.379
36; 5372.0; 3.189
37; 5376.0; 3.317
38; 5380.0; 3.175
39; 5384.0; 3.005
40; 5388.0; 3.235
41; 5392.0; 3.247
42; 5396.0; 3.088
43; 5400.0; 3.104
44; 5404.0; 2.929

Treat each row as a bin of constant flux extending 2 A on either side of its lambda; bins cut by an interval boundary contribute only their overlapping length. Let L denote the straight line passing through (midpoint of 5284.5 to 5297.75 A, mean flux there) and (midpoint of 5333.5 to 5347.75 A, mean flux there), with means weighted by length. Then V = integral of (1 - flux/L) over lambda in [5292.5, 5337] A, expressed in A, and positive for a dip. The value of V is 1.83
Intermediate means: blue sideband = 3.2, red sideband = 3.04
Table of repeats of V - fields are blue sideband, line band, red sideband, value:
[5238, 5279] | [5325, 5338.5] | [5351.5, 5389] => 1.2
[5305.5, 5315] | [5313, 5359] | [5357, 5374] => 3.0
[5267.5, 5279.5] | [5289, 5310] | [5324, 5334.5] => -1.5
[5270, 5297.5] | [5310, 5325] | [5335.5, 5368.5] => 0.3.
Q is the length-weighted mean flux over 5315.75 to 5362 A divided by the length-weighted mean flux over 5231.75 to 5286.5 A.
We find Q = 1.1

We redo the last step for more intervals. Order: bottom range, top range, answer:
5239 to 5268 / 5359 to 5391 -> 1.12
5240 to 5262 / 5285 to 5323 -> 1.04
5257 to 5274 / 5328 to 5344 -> 1.05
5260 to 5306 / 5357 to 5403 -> 1.09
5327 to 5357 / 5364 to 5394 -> 1.07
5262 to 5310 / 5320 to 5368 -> 1.04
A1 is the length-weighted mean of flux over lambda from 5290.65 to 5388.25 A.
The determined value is 3.11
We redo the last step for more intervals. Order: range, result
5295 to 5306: 2.94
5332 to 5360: 3.1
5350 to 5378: 3.29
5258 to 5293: 2.97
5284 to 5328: 3.07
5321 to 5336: 2.88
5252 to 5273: 2.85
